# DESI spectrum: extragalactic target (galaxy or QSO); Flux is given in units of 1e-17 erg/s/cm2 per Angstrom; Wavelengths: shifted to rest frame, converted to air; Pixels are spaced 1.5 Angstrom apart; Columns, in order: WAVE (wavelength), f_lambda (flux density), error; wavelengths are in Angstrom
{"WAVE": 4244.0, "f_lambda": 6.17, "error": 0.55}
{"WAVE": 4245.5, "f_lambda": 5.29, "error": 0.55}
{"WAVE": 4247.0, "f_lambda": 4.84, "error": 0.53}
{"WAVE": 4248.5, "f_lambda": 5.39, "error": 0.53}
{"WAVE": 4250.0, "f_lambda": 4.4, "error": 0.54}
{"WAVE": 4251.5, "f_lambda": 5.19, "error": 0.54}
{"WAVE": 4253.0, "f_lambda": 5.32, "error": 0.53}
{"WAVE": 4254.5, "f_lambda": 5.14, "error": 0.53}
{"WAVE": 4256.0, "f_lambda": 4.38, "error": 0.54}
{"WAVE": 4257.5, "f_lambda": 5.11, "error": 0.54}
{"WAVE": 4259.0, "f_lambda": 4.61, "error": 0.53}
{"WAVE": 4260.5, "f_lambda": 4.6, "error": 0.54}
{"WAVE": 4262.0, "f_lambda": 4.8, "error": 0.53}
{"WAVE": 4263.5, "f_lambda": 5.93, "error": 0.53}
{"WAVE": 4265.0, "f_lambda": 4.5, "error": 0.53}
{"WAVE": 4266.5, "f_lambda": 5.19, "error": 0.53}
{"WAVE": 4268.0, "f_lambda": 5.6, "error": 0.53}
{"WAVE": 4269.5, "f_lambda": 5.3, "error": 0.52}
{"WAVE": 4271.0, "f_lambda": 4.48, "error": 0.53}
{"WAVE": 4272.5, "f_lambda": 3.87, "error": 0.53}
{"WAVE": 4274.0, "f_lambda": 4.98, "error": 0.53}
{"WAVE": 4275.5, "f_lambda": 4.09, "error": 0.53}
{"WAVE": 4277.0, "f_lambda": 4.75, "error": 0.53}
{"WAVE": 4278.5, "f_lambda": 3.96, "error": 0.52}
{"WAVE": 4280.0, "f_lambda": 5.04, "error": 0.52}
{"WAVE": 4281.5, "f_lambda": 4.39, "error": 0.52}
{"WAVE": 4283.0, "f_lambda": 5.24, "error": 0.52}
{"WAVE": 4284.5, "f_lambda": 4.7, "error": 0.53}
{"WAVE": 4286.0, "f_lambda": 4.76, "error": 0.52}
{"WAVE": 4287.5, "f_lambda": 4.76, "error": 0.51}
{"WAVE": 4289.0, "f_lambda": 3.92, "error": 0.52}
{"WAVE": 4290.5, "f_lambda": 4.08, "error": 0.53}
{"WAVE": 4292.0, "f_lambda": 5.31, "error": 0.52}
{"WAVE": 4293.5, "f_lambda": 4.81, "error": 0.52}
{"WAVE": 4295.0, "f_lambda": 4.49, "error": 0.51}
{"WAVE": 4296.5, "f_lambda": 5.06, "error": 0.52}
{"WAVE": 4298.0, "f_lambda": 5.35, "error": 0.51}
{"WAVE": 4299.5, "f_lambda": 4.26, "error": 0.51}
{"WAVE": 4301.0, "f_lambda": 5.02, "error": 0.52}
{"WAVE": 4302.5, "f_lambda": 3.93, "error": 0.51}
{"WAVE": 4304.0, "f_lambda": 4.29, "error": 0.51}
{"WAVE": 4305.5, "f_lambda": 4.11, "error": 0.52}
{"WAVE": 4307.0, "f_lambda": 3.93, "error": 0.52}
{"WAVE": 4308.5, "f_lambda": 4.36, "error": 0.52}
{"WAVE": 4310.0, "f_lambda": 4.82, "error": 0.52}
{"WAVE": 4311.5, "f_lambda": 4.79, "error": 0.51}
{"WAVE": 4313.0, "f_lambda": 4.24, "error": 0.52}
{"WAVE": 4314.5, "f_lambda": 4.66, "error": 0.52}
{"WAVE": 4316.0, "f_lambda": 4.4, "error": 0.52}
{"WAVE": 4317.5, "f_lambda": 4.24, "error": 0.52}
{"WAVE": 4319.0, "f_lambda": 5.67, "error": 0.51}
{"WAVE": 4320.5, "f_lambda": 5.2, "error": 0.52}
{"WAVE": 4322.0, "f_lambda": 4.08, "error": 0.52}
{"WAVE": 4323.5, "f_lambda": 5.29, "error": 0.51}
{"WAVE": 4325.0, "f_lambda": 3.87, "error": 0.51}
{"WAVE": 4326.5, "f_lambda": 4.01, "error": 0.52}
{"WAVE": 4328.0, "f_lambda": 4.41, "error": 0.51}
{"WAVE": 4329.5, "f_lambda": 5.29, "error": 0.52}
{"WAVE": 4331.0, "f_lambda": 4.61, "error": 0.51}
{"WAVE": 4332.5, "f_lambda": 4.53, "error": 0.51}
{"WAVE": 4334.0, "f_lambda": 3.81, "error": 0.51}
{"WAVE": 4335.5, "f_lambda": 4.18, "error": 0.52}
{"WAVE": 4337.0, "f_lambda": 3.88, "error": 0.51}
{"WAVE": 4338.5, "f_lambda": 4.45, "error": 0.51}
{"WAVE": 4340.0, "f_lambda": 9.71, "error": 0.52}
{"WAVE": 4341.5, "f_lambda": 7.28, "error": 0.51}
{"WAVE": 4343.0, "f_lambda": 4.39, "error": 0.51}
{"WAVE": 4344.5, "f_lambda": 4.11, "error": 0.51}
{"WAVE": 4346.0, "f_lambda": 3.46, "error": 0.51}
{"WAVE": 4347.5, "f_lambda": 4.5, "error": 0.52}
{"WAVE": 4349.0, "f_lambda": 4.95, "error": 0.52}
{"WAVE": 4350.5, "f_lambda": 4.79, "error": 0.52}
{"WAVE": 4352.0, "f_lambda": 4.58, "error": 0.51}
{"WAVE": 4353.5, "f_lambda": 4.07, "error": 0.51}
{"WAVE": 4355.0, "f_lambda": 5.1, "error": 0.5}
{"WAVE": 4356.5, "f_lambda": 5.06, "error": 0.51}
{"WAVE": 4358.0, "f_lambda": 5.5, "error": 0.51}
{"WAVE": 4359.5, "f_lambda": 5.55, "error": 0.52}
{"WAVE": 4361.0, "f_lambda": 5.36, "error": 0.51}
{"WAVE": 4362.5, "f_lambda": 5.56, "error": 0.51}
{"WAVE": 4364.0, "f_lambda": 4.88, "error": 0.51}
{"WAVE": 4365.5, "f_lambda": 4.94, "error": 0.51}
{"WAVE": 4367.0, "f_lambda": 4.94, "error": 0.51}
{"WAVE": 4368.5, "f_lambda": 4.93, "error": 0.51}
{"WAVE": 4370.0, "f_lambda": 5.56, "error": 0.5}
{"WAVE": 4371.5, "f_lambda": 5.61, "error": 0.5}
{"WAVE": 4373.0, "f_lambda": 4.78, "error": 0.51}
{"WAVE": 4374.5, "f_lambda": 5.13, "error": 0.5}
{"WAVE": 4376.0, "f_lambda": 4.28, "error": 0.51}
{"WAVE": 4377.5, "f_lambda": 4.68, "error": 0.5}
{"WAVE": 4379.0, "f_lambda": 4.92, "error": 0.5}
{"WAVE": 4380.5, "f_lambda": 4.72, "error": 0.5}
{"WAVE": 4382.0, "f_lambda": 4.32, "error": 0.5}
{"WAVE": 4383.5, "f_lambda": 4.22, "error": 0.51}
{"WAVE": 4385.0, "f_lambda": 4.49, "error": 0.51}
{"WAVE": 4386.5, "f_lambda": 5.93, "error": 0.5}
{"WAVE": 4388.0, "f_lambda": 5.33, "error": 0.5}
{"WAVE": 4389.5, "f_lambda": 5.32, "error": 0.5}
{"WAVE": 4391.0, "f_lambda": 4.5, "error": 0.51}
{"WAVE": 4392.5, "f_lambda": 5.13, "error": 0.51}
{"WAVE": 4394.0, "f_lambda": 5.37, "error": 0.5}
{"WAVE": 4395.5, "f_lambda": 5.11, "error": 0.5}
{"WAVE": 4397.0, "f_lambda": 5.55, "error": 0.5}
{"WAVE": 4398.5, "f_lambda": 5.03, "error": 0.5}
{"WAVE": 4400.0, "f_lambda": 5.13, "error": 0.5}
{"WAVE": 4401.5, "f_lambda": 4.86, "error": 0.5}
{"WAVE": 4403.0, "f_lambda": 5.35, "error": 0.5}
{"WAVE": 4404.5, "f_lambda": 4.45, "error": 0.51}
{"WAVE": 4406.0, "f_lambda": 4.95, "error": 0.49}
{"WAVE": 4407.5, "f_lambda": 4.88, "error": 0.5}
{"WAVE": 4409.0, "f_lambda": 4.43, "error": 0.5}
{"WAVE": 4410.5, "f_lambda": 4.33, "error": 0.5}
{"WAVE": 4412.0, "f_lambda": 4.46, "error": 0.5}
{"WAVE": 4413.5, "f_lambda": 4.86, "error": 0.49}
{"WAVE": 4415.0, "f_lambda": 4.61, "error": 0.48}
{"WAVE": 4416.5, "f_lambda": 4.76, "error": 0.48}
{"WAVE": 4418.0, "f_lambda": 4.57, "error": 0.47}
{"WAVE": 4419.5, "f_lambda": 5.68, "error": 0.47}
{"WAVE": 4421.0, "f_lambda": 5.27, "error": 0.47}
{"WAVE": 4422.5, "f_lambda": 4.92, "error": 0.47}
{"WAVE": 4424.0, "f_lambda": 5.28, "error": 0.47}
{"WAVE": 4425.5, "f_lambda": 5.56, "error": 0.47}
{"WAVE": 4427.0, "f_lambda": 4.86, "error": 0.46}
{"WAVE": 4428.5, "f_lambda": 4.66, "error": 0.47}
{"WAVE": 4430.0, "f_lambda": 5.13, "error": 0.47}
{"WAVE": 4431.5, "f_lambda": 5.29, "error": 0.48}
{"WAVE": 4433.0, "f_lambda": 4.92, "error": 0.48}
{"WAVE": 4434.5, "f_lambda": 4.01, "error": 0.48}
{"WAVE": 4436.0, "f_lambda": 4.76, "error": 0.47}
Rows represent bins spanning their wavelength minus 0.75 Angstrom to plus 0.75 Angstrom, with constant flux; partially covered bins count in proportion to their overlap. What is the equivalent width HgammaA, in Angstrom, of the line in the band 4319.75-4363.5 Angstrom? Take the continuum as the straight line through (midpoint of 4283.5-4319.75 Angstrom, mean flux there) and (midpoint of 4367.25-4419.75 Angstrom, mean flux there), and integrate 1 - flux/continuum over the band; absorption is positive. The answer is -1.4 Angstrom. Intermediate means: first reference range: 4.59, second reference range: 4.91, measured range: 4.88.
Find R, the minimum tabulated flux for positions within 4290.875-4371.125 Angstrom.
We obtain 3.46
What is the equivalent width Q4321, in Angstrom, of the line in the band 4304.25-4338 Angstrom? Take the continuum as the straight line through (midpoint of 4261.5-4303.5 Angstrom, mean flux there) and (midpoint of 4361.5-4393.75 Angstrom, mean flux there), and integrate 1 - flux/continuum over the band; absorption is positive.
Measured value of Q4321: 2.51 Angstrom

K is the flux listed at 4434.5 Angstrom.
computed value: 4.01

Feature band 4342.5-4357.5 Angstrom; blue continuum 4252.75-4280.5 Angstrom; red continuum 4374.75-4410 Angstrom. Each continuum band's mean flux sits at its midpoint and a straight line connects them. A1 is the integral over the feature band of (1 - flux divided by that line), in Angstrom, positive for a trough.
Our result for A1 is 1.10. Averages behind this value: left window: 4.81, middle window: 4.52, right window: 4.91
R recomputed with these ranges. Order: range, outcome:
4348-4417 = 4.07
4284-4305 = 3.92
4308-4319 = 4.24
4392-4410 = 4.43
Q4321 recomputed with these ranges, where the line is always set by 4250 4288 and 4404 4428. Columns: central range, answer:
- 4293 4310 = 1.1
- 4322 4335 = 1.0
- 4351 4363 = -0.6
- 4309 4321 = 0.2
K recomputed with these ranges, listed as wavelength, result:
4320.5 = 5.2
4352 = 4.58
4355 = 5.1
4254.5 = 5.14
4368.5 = 4.93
